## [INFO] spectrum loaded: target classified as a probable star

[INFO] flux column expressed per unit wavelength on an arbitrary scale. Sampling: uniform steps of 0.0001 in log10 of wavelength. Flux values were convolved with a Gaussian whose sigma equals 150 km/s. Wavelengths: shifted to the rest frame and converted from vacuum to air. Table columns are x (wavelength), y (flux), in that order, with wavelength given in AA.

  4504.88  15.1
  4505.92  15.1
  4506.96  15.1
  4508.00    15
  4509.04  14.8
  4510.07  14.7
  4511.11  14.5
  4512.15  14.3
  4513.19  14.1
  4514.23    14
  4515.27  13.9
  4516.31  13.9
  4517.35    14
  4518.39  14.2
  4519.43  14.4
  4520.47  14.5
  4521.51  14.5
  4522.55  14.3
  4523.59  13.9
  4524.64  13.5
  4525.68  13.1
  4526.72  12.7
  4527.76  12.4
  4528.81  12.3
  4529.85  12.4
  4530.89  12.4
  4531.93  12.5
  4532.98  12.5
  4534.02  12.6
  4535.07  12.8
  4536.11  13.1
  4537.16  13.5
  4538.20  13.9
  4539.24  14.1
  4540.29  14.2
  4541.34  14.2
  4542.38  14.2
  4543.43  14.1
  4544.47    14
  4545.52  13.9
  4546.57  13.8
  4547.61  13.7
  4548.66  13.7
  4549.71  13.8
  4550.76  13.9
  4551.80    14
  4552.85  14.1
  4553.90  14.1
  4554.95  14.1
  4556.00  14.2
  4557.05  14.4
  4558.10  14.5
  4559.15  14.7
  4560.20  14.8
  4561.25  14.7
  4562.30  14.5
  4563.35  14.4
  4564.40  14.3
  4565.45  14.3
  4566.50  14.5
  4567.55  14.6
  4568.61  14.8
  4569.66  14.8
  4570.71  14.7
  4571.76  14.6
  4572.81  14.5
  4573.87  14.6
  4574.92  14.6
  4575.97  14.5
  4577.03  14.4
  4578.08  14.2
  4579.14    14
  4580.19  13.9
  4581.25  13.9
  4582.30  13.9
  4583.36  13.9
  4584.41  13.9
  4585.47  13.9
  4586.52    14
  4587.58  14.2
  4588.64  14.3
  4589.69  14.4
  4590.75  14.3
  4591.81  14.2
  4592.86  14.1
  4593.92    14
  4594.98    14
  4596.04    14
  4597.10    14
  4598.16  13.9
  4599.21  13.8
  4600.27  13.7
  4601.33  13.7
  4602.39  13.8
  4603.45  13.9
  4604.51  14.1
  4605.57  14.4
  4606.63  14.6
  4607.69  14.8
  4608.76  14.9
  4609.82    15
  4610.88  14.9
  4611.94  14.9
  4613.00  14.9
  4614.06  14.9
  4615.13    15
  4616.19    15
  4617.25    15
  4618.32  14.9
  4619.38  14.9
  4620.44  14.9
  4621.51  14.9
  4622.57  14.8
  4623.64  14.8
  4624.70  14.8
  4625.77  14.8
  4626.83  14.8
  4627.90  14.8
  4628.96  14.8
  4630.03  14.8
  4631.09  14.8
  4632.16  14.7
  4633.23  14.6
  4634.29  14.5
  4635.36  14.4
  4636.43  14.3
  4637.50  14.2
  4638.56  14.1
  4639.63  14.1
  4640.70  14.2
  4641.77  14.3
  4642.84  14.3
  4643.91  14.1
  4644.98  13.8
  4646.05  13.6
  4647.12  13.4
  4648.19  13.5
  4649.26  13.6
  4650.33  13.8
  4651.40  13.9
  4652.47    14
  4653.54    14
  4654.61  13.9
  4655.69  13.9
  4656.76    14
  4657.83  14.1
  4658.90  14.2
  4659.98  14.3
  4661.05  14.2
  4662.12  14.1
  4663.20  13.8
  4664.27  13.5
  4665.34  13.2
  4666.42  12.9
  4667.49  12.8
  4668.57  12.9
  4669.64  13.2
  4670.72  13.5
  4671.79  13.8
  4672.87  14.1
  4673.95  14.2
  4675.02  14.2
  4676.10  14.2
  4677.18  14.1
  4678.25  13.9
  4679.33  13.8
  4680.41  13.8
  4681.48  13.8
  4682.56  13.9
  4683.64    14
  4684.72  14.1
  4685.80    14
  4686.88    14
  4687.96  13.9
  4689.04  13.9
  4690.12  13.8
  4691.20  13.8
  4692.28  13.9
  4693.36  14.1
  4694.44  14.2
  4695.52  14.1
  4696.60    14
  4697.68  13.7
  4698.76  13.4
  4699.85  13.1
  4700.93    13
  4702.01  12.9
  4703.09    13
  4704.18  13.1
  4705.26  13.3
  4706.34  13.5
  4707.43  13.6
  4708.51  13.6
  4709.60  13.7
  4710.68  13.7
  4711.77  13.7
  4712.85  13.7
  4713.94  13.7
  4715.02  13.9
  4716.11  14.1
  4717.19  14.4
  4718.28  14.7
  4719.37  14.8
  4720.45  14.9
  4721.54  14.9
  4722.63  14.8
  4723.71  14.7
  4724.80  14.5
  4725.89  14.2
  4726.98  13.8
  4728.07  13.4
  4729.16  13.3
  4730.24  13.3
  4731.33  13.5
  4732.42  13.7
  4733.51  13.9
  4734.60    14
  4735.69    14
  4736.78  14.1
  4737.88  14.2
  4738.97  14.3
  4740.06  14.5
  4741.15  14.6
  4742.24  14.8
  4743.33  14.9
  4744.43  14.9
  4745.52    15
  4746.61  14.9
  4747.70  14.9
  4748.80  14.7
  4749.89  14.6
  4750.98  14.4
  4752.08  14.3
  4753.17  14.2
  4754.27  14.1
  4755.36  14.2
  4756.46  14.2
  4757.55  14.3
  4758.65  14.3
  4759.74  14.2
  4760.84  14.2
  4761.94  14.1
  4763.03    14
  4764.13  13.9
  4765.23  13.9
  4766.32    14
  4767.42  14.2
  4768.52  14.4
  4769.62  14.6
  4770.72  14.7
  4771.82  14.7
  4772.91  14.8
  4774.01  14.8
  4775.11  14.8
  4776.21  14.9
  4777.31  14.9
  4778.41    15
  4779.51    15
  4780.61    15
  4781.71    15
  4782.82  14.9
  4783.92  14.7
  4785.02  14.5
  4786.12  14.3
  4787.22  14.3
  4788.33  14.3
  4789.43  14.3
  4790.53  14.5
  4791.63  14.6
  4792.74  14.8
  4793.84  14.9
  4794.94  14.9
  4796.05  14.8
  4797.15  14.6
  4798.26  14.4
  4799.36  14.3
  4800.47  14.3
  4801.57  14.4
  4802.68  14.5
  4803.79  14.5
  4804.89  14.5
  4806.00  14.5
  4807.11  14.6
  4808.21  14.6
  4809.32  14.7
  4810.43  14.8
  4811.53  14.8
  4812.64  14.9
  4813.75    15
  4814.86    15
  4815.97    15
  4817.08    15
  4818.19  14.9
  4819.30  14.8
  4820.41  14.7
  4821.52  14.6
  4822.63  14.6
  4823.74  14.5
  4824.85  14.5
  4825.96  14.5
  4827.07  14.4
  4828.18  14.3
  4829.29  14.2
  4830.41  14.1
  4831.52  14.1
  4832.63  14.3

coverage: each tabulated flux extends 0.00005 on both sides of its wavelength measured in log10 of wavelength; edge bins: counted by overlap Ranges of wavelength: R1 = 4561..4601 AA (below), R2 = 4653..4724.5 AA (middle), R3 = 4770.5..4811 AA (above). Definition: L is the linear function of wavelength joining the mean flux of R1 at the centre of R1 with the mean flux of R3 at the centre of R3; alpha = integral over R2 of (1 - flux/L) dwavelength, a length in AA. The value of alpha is 3.0 AA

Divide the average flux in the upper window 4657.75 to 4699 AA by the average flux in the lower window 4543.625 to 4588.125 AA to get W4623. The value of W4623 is 1.0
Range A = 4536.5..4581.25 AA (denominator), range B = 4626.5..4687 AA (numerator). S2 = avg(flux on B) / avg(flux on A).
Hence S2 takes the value 0.98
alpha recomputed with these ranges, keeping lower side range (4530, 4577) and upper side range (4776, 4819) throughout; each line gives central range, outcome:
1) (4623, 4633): -0.4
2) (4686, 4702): 0.7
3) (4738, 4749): -0.1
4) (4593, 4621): -0.5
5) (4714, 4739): 0.6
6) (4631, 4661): 0.4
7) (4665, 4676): 0.6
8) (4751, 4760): 0.2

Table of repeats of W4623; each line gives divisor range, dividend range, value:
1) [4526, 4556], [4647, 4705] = 1.02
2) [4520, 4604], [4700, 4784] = 1.02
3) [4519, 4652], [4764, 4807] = 1.03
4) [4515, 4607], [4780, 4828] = 1.05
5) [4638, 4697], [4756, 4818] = 1.05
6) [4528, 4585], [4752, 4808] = 1.04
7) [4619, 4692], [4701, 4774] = 1.01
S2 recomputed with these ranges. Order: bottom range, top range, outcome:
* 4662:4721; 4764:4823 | 1.06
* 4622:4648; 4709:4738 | 0.98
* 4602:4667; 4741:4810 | 1.01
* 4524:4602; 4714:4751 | 1.03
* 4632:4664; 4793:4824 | 1.05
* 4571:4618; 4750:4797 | 1.01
